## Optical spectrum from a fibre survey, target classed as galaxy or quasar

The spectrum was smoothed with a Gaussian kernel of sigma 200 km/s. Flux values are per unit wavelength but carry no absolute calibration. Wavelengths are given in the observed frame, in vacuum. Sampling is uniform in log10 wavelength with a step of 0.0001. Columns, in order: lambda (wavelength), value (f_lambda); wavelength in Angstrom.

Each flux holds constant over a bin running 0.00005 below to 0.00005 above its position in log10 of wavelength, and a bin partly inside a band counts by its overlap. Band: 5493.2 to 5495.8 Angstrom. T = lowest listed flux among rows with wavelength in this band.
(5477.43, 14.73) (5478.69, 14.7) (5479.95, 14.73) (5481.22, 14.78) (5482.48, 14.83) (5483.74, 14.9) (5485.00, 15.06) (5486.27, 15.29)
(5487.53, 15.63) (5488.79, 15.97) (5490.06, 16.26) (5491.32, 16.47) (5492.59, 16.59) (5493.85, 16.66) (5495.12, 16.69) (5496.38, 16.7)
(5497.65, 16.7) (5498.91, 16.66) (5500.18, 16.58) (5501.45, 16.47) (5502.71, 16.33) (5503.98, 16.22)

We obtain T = 16.66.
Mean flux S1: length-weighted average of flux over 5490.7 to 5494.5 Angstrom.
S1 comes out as 16.6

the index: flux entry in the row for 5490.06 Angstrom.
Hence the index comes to 16.26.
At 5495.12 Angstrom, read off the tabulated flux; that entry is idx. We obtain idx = 16.69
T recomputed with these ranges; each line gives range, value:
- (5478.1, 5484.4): 14.7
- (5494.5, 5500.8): 16.58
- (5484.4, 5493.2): 15.06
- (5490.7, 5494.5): 16.47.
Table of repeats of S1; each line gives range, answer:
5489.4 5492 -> 16.3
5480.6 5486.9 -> 15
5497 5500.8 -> 16.6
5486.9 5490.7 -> 16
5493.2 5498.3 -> 16.7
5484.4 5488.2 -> 15.3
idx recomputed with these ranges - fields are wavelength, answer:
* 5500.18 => 16.58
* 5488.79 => 15.97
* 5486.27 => 15.29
